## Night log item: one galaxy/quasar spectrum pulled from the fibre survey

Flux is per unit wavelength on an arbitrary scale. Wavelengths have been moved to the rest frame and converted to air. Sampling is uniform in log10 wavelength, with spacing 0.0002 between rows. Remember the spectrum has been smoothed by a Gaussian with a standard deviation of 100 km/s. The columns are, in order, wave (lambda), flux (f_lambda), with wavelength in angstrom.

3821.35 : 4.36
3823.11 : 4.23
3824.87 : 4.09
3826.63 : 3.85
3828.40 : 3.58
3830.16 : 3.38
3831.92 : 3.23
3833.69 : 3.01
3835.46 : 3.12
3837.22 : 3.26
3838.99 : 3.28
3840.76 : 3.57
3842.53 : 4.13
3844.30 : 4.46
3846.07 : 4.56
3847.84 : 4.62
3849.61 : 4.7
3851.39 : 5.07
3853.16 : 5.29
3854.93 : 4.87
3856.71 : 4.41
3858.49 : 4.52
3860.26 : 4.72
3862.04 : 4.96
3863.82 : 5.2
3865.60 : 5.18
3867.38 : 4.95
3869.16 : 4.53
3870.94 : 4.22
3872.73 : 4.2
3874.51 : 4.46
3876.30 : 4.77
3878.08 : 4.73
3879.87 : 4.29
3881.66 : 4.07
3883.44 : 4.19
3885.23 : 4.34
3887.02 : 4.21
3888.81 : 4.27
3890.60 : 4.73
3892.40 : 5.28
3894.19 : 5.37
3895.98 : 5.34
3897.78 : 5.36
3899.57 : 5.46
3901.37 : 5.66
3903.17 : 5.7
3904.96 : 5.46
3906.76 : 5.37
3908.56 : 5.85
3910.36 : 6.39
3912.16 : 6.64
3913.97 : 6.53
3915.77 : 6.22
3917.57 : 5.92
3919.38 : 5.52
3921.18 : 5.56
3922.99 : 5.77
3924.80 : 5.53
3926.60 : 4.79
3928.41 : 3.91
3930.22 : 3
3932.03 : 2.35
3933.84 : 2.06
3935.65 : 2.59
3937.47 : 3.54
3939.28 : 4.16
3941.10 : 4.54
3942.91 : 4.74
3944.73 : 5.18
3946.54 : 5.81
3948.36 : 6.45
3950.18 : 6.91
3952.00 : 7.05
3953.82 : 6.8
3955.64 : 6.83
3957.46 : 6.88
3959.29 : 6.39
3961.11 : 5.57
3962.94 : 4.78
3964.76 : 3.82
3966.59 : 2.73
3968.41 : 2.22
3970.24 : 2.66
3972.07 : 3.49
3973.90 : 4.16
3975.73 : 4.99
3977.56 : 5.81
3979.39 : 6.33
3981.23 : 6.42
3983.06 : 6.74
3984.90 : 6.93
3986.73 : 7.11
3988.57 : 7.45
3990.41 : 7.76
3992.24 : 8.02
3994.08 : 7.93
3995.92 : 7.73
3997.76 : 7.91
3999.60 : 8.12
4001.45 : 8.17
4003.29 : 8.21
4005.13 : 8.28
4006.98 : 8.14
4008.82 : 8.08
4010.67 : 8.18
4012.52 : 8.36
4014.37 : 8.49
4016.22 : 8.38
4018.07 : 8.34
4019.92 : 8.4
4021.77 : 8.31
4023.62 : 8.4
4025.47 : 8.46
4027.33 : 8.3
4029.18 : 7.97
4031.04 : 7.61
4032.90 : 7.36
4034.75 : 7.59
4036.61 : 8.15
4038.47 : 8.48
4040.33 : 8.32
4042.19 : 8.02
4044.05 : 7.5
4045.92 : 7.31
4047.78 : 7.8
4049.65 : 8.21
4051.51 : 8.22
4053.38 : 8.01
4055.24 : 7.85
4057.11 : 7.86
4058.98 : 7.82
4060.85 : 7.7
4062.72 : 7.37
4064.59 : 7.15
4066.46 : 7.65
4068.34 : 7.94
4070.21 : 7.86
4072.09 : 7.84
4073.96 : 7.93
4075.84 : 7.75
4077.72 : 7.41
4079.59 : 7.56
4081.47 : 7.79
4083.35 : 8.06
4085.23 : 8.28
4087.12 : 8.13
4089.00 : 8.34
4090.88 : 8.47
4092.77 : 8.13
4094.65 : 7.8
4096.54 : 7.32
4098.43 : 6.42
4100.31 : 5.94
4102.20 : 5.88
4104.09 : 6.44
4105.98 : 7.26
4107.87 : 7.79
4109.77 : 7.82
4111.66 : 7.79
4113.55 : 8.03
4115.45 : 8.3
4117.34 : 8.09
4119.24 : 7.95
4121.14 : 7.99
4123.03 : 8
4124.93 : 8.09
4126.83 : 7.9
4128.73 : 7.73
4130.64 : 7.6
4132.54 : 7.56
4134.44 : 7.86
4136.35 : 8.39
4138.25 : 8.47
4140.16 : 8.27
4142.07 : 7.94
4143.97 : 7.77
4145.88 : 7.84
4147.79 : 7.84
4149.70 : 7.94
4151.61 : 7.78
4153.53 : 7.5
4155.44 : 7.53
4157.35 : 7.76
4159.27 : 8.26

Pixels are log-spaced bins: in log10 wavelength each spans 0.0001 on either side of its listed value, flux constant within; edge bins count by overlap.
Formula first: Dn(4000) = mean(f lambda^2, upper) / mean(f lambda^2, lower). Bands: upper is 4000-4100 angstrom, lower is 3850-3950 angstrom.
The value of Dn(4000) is 1.7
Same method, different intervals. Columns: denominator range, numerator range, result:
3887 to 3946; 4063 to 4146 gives 1.72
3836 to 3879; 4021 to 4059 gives 1.94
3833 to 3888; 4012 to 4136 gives 1.98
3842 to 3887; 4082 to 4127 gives 1.88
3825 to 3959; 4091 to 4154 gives 1.79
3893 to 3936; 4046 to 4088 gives 1.65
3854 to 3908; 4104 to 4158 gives 1.84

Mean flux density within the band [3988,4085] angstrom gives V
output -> 7.96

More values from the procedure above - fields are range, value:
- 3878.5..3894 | 4.47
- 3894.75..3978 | 5.05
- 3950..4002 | 6.1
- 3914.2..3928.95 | 5.49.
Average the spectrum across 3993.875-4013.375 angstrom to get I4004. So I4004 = 8.1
